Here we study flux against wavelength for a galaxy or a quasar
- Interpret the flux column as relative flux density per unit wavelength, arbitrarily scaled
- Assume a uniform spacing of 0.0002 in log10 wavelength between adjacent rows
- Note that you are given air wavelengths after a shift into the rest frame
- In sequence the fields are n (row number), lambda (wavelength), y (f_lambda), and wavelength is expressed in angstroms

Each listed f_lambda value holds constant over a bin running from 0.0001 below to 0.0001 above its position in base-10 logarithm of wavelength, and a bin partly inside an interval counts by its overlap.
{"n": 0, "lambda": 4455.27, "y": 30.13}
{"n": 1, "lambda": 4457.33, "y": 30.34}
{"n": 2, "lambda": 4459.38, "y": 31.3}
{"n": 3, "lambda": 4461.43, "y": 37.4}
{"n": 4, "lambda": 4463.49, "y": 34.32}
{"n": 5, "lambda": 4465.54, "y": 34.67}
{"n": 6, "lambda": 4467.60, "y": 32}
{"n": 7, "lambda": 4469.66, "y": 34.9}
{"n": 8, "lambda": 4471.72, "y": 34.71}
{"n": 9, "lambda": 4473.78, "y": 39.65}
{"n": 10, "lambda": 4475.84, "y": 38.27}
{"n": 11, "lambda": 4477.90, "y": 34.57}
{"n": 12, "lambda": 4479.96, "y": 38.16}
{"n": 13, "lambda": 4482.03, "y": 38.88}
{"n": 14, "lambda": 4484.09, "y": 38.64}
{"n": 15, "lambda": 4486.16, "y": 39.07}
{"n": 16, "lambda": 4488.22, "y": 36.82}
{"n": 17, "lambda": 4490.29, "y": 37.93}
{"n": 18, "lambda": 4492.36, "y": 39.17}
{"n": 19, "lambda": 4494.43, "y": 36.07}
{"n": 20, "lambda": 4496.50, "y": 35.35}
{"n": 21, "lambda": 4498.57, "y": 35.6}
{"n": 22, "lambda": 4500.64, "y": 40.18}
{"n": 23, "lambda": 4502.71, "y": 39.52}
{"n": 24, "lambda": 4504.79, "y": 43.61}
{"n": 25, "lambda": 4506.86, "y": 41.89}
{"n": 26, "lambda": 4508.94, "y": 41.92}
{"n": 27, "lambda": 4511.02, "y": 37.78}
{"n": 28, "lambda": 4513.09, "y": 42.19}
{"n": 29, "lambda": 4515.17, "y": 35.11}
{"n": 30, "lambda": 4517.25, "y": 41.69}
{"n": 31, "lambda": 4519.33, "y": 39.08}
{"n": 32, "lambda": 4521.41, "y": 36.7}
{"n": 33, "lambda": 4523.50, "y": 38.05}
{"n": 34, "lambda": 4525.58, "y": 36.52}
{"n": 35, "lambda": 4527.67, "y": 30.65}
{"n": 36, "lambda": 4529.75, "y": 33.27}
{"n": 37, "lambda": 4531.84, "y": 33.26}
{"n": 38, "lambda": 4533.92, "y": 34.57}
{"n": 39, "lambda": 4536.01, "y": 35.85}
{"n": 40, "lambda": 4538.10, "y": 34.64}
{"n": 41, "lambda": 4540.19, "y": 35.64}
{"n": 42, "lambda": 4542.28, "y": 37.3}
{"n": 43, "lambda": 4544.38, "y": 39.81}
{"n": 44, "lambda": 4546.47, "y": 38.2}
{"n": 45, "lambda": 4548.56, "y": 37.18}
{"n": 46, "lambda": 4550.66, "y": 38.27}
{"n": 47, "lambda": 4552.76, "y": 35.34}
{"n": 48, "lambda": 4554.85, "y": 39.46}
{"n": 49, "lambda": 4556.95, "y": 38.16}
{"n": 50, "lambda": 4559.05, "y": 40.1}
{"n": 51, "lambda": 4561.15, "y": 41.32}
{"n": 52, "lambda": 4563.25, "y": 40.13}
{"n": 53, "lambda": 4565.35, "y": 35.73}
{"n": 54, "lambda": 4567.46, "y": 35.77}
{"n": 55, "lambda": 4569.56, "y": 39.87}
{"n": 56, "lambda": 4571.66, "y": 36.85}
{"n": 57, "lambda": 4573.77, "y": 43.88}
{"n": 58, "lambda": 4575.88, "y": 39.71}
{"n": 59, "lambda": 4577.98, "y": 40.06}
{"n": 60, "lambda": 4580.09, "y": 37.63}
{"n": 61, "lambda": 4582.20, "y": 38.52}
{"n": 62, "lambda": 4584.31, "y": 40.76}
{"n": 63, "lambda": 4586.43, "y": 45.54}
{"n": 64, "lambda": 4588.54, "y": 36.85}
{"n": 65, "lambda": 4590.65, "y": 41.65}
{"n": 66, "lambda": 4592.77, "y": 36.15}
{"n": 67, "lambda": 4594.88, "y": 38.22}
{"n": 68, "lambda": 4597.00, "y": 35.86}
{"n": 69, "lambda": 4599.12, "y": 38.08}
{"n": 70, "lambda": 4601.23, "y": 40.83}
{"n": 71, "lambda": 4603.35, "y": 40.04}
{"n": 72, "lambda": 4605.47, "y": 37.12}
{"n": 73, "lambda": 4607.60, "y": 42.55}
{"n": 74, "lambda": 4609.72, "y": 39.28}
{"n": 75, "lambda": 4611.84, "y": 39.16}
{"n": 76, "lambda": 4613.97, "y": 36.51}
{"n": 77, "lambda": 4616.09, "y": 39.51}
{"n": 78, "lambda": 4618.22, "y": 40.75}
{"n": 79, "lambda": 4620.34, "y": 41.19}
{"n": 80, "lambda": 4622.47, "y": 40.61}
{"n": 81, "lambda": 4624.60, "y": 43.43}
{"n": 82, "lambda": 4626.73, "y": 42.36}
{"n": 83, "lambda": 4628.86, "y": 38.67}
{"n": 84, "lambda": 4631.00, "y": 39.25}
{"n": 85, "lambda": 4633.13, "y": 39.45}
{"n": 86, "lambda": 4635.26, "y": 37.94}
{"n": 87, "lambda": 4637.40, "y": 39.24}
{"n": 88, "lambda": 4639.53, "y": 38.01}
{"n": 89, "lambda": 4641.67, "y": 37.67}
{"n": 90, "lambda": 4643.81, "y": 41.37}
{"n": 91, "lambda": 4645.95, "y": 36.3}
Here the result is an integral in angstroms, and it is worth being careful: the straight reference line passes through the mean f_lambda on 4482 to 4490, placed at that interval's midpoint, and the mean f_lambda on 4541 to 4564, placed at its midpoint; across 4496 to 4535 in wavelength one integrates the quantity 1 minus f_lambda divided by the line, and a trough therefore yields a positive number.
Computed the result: 0.7 angstroms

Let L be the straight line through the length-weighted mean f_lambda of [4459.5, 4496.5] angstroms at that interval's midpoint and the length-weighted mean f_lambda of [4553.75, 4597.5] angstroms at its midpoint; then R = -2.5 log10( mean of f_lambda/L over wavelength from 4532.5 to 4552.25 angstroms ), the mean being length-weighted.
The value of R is 0.05 mag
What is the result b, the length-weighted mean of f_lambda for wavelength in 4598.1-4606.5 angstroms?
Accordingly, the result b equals 39.1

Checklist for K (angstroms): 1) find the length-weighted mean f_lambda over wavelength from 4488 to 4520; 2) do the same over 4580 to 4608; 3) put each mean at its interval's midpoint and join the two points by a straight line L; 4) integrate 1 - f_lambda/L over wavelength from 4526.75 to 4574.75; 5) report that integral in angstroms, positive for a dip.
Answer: 2.4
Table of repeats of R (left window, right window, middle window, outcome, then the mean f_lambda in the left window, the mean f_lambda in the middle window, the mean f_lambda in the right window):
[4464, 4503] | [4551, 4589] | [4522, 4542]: 0.10 mag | 37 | 34.9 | 39.2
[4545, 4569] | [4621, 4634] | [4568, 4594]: -0.02 mag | 38.2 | 39.7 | 40.6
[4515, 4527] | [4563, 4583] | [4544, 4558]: 0.01 mag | 37.8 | 38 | 38.8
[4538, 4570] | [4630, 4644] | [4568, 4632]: -0.03 mag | 38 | 39.7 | 38.8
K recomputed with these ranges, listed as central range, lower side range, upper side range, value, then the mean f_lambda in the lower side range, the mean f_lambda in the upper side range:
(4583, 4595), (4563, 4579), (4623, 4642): -0.2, 39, 39.7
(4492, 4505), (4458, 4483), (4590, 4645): -0.6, 35.7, 39.4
